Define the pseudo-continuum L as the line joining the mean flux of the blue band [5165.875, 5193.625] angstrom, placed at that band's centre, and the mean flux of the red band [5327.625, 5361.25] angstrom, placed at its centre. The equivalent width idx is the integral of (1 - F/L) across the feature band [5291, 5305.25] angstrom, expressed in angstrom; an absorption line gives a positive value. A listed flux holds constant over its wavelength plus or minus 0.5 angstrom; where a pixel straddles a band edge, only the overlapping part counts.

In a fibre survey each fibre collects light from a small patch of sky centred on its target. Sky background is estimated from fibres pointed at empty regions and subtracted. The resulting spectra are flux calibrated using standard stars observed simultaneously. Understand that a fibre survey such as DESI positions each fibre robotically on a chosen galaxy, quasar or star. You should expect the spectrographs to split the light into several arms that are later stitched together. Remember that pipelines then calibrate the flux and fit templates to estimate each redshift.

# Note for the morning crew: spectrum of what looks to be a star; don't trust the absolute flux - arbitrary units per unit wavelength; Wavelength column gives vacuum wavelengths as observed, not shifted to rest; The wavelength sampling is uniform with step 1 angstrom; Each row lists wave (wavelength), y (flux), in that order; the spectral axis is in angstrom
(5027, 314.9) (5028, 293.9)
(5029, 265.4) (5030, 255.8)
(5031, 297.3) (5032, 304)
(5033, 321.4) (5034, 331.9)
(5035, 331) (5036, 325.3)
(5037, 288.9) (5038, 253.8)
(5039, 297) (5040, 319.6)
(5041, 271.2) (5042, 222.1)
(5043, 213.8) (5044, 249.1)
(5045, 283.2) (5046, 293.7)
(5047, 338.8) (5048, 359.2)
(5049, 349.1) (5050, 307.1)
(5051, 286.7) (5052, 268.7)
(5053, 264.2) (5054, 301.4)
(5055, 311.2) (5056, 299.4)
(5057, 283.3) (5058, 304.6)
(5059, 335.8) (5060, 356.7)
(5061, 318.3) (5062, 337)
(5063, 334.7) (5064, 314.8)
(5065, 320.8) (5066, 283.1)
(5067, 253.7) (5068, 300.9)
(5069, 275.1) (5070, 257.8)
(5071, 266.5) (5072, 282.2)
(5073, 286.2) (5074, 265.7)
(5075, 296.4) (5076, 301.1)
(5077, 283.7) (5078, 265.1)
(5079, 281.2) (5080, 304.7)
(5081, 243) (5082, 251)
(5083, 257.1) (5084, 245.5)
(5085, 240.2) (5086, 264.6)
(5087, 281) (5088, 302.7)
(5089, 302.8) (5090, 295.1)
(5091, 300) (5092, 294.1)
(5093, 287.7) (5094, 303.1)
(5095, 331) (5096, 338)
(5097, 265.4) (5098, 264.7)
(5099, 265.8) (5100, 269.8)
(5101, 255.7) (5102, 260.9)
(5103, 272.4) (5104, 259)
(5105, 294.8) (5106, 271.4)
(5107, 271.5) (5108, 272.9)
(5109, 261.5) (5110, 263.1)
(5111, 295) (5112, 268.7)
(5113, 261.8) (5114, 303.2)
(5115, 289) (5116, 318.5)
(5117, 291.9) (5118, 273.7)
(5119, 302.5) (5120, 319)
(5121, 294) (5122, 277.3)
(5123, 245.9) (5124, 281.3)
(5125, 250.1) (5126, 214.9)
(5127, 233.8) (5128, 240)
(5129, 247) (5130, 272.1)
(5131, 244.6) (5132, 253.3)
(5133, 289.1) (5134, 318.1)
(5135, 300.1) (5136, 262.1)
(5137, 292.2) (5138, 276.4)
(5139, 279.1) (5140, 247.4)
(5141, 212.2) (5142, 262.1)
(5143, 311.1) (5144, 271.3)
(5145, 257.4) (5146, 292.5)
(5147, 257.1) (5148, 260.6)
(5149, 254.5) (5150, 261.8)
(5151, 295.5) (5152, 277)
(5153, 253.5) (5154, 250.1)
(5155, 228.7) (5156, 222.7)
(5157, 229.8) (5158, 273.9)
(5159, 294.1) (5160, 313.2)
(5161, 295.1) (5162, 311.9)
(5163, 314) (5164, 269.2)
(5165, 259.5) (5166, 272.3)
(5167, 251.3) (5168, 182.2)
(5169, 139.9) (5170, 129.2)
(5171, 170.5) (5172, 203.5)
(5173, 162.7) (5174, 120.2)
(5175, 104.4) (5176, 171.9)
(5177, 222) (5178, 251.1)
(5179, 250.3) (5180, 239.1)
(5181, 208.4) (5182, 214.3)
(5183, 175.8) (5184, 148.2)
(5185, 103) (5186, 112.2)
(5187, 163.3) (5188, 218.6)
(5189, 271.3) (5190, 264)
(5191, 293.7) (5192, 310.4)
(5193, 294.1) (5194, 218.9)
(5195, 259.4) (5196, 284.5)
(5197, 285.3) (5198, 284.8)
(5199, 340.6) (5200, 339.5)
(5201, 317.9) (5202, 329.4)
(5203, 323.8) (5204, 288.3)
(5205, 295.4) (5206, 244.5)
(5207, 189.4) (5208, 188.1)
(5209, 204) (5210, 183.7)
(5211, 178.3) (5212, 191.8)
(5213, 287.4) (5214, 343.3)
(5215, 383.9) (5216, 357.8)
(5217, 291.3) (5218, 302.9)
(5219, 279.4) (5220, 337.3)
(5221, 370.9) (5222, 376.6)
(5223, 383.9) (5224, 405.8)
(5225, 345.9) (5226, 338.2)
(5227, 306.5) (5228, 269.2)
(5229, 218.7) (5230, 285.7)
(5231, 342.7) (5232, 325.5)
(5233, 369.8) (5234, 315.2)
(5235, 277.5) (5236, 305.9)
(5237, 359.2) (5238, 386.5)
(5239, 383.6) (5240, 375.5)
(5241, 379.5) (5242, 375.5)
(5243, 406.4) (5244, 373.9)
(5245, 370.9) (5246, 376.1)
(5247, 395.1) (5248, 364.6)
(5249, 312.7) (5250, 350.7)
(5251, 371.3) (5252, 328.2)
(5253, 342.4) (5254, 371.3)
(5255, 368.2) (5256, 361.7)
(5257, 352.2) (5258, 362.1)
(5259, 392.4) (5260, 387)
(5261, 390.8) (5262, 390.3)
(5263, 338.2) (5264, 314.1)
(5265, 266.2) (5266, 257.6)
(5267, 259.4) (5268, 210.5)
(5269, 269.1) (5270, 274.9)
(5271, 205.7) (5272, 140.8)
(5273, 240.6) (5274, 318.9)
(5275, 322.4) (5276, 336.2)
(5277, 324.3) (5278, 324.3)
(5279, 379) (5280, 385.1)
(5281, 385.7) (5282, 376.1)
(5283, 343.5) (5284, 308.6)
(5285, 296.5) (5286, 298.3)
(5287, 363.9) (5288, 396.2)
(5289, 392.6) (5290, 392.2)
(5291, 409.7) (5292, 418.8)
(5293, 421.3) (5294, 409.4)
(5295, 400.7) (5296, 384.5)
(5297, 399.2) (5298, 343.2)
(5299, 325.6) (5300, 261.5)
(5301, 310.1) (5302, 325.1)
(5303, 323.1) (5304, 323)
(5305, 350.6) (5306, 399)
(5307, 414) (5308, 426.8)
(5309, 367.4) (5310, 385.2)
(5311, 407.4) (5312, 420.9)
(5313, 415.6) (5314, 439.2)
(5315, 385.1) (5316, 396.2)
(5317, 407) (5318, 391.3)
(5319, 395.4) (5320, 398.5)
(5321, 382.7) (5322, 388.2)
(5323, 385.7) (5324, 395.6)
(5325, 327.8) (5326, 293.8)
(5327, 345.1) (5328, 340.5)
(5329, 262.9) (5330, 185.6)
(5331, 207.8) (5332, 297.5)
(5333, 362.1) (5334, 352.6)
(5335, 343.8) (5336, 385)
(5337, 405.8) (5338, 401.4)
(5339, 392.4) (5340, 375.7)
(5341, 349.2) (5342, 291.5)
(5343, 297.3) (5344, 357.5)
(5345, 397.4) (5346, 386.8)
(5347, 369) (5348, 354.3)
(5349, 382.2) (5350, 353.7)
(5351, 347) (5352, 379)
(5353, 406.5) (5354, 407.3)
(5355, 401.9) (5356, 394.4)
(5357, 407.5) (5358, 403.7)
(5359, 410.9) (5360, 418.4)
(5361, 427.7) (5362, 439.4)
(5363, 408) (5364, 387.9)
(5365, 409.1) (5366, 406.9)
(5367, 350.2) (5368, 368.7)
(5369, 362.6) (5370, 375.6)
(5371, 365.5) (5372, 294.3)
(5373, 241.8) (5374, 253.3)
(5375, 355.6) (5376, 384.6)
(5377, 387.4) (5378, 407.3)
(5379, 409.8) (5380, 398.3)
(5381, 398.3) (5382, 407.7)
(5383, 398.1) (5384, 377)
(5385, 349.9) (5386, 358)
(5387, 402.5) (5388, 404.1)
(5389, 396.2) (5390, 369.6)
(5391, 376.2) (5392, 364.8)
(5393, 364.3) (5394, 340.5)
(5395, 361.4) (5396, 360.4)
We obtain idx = -2.0 angstrom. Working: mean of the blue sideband 201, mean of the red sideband 360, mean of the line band 359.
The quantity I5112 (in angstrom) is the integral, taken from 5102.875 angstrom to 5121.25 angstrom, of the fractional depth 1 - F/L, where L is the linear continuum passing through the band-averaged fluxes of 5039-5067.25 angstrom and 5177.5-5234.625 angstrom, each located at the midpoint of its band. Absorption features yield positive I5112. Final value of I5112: 0.4 angstrom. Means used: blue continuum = 300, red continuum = 276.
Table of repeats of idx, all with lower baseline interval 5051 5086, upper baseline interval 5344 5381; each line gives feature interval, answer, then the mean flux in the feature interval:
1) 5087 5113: 1.32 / 282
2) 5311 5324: -1.26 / 401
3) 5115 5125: 0.54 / 287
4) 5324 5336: 1.95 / 309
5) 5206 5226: 2.35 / 295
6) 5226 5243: 0.36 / 332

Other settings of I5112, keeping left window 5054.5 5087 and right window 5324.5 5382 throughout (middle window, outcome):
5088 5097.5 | -0.3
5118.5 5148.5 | 3.5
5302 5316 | -1.4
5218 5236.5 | 0.3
